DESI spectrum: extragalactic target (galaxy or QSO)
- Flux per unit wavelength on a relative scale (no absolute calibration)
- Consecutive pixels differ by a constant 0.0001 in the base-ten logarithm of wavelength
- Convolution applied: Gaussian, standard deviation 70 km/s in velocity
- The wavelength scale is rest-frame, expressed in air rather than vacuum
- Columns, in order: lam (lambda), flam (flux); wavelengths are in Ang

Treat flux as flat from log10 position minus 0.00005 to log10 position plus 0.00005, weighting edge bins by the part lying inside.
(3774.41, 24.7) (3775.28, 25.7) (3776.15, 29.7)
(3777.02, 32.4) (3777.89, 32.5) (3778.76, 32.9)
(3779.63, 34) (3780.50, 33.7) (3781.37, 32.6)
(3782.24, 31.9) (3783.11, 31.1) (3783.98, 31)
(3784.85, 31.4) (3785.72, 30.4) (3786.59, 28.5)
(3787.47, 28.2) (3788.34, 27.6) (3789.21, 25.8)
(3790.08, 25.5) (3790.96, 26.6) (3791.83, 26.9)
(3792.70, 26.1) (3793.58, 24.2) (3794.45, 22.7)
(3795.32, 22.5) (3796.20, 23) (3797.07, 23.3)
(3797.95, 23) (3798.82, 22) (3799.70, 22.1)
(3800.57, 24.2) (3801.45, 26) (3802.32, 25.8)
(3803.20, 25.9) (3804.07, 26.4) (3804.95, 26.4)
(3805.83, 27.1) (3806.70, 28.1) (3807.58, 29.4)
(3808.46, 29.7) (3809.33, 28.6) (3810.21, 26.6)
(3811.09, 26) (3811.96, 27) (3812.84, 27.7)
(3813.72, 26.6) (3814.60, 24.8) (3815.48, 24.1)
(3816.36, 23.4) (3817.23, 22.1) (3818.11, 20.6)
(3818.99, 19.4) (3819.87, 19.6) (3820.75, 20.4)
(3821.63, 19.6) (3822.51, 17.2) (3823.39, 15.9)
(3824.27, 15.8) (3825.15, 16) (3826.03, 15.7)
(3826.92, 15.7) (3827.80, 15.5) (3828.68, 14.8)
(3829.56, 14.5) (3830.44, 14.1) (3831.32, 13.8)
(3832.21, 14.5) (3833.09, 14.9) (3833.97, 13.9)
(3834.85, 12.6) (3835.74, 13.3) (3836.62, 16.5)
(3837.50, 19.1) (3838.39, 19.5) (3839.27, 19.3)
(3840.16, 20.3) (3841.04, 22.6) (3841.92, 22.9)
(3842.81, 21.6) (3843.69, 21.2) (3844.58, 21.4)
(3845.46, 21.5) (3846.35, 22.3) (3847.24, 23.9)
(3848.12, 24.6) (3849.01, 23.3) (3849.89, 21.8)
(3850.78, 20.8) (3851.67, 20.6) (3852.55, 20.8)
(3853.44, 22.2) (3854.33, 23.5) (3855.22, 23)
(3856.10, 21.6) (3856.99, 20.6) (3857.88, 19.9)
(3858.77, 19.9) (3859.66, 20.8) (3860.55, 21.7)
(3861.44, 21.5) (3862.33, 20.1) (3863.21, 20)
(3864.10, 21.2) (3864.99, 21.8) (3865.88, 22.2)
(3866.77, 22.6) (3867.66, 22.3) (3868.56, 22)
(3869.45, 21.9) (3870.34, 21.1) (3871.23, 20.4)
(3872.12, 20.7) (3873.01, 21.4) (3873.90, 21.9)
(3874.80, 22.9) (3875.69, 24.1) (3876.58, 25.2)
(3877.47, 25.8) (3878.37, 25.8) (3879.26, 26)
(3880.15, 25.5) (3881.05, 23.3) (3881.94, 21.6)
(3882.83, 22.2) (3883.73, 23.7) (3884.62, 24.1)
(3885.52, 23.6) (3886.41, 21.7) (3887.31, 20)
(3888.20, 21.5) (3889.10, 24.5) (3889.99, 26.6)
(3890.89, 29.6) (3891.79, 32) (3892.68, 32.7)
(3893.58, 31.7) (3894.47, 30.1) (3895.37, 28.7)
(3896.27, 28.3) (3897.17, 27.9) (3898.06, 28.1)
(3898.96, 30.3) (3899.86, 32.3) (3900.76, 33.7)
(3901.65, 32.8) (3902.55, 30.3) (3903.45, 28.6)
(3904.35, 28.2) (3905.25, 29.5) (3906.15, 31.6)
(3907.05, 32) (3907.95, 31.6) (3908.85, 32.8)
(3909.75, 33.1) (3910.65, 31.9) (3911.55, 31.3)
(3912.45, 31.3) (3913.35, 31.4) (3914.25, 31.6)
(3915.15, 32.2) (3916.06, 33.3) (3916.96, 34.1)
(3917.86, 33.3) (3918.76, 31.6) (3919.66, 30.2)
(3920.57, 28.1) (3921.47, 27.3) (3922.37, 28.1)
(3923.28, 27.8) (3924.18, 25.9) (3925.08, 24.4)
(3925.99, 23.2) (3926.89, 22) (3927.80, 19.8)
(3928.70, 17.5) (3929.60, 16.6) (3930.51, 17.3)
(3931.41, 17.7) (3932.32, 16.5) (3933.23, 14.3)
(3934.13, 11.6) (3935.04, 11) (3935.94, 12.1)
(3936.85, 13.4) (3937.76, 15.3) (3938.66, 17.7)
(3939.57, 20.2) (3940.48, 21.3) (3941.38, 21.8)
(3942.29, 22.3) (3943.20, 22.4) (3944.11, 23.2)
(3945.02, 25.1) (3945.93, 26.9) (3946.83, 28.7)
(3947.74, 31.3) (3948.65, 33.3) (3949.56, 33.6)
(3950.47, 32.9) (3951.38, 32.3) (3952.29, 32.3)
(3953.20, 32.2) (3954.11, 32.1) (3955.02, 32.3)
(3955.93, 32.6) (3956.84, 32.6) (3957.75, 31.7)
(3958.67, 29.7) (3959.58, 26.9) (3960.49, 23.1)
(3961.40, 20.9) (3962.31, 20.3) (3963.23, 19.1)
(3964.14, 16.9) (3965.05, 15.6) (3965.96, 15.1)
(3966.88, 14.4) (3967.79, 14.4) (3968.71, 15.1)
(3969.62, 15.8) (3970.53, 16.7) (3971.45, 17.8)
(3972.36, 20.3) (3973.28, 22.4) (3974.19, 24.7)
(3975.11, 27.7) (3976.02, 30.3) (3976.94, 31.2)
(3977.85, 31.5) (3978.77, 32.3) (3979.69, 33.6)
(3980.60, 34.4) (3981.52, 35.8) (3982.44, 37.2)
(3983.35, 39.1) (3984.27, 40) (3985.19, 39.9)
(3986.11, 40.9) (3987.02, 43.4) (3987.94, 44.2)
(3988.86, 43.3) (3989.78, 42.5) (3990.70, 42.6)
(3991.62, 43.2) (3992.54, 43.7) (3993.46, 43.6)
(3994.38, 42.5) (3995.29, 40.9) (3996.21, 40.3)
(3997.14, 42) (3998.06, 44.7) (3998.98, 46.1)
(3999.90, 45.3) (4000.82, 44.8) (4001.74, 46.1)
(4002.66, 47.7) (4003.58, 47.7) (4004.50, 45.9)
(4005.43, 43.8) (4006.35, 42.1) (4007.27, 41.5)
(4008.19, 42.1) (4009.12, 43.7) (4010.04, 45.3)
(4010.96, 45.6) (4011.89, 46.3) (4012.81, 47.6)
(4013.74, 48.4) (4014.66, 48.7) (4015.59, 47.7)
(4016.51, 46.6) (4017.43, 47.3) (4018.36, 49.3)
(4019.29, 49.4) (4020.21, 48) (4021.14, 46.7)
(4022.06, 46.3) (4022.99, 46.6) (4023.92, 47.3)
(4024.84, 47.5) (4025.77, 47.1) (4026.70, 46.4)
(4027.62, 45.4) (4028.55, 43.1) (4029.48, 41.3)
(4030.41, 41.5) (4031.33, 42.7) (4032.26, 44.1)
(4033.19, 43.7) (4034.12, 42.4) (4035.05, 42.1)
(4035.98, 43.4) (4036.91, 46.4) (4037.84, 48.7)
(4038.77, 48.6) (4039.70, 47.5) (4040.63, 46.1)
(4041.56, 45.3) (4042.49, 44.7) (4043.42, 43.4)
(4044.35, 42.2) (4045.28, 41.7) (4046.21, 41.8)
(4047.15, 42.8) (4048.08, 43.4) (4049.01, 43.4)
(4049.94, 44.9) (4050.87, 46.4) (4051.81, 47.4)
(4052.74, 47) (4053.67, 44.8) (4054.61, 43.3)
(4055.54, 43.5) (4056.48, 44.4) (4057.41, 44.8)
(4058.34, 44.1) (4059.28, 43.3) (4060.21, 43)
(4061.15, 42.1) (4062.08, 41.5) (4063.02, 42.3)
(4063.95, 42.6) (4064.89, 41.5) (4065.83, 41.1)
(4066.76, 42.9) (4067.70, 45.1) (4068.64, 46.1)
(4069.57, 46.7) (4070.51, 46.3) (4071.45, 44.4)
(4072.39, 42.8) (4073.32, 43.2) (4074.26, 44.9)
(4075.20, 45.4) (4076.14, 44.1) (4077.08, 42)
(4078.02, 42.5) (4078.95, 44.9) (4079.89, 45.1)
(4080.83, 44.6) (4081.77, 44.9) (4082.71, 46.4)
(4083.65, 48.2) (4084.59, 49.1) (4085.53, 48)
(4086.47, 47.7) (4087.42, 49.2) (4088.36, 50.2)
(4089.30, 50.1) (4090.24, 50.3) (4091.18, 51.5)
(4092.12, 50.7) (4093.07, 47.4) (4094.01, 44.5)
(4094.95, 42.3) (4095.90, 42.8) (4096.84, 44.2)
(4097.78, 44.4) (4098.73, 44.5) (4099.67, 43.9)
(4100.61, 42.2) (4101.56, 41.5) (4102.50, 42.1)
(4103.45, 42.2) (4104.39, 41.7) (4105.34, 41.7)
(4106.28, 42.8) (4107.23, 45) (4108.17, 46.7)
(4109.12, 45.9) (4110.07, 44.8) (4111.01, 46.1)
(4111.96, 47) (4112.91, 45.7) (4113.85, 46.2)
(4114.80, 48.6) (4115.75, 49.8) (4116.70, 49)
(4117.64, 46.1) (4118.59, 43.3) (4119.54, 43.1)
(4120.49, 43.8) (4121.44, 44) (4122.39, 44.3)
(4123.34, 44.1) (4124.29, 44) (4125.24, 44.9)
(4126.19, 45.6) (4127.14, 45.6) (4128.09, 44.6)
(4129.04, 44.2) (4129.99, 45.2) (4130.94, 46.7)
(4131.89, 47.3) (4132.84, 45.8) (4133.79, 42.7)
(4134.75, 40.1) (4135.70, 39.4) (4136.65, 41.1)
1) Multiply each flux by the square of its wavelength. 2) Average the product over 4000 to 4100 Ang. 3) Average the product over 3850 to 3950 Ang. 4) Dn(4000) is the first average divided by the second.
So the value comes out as 2.0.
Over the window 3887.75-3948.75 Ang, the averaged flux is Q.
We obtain 26.2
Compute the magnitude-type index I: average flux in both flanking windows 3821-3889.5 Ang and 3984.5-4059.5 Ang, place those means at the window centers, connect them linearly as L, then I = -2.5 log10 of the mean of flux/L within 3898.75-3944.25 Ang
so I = 0.16 mag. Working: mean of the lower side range 20.5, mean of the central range 25.4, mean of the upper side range 44.7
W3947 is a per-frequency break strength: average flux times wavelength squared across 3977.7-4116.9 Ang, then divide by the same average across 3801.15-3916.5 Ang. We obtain 2.05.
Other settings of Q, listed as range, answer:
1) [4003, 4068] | 44.8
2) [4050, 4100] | 45.2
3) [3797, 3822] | 24.7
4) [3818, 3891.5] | 20.7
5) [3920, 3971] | 22.7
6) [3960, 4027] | 37.5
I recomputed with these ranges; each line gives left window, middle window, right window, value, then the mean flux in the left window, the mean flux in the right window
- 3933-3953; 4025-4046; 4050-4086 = -0.14 mag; 23.1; 44.5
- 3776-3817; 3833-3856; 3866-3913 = 0.31 mag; 27.3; 26.8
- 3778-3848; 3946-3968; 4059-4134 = 0.27 mag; 23.1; 45.1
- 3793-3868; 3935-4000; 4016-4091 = 0.22 mag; 21.4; 45.1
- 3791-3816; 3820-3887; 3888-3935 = 0.28 mag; 25.6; 27.5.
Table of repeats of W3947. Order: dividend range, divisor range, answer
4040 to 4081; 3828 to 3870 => 2.45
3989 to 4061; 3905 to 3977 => 1.89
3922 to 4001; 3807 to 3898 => 1.35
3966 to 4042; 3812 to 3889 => 2.10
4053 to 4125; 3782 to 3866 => 2.31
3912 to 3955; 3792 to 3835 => 1.22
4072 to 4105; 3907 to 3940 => 2.02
